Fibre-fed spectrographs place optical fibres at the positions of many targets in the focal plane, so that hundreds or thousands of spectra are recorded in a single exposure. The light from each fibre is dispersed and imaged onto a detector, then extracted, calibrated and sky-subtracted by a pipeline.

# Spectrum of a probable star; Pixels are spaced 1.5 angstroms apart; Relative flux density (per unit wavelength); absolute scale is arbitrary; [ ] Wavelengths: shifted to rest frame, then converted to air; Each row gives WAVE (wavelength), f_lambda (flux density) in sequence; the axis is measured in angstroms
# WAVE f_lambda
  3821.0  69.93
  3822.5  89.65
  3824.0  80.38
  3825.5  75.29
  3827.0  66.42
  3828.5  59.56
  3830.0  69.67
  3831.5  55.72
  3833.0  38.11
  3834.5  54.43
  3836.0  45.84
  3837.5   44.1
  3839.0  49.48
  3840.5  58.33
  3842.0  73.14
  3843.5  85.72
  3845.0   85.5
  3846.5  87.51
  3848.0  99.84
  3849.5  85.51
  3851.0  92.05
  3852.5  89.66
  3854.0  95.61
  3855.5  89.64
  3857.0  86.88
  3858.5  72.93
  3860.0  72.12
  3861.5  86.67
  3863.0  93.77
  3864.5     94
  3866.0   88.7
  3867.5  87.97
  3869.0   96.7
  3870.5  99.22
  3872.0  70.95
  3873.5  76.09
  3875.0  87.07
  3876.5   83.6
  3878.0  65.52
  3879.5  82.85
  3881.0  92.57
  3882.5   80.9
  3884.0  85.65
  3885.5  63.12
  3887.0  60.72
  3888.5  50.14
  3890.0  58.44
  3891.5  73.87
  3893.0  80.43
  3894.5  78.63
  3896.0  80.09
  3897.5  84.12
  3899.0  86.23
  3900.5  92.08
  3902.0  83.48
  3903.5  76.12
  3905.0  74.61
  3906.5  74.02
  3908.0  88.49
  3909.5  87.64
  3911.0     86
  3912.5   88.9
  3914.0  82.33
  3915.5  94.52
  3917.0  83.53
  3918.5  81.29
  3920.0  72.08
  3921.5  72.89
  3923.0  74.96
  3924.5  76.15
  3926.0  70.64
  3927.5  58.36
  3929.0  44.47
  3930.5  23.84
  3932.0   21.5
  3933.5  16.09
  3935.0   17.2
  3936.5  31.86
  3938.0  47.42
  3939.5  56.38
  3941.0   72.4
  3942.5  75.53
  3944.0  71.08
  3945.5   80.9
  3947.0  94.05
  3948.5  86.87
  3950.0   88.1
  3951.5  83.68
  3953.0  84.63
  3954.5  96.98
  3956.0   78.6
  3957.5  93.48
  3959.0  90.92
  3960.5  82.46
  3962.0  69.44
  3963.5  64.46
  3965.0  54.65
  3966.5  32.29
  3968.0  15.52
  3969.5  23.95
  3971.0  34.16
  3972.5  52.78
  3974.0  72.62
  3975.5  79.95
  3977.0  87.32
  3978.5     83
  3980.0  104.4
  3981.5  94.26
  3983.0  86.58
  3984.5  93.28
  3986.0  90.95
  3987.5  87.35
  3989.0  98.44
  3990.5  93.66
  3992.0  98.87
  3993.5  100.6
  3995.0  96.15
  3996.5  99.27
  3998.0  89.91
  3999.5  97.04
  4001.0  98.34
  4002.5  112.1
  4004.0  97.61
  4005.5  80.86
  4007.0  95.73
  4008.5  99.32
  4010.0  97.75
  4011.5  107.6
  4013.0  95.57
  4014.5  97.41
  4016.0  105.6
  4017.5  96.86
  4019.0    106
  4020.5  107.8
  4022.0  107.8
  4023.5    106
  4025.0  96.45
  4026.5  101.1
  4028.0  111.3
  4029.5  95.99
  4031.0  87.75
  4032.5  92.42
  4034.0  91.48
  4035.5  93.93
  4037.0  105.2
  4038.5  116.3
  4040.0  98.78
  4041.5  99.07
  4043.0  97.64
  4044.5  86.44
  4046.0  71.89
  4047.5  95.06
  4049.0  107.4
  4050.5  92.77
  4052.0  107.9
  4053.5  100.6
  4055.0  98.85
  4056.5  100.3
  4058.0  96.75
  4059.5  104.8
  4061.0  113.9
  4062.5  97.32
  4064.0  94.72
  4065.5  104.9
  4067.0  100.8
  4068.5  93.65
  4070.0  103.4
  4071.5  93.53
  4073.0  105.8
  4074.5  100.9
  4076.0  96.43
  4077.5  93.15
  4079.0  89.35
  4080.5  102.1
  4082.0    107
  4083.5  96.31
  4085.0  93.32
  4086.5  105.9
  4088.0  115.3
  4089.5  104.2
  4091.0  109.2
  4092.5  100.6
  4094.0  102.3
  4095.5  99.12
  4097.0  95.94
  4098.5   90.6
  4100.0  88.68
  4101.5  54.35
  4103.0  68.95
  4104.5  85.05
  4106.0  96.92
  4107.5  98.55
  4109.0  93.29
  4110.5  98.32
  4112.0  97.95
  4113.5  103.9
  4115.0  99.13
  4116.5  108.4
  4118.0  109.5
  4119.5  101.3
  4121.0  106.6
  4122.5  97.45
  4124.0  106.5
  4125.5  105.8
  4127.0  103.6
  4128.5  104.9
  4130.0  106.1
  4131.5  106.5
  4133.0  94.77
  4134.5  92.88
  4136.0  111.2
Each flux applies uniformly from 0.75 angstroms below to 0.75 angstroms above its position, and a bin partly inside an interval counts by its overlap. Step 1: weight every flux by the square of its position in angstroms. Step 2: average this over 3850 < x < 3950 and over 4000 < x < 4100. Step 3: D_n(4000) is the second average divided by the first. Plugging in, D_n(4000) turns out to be 1.43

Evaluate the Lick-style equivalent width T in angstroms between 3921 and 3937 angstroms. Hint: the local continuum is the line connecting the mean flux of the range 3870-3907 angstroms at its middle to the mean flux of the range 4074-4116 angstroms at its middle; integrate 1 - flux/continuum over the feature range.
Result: 6.9 angstroms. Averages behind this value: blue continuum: 77.5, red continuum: 96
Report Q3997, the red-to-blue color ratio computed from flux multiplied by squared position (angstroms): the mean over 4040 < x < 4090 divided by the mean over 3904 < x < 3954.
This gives 1.54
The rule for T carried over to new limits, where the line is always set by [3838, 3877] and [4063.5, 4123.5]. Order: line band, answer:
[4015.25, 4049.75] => -1.8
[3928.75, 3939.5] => 7.1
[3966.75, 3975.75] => 4.6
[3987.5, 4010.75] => -1.1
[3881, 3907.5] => 3.1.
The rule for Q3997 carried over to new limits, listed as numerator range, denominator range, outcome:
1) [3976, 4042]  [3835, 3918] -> 1.30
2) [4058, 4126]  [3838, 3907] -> 1.37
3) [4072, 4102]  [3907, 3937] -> 1.66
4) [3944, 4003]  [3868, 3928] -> 1.07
